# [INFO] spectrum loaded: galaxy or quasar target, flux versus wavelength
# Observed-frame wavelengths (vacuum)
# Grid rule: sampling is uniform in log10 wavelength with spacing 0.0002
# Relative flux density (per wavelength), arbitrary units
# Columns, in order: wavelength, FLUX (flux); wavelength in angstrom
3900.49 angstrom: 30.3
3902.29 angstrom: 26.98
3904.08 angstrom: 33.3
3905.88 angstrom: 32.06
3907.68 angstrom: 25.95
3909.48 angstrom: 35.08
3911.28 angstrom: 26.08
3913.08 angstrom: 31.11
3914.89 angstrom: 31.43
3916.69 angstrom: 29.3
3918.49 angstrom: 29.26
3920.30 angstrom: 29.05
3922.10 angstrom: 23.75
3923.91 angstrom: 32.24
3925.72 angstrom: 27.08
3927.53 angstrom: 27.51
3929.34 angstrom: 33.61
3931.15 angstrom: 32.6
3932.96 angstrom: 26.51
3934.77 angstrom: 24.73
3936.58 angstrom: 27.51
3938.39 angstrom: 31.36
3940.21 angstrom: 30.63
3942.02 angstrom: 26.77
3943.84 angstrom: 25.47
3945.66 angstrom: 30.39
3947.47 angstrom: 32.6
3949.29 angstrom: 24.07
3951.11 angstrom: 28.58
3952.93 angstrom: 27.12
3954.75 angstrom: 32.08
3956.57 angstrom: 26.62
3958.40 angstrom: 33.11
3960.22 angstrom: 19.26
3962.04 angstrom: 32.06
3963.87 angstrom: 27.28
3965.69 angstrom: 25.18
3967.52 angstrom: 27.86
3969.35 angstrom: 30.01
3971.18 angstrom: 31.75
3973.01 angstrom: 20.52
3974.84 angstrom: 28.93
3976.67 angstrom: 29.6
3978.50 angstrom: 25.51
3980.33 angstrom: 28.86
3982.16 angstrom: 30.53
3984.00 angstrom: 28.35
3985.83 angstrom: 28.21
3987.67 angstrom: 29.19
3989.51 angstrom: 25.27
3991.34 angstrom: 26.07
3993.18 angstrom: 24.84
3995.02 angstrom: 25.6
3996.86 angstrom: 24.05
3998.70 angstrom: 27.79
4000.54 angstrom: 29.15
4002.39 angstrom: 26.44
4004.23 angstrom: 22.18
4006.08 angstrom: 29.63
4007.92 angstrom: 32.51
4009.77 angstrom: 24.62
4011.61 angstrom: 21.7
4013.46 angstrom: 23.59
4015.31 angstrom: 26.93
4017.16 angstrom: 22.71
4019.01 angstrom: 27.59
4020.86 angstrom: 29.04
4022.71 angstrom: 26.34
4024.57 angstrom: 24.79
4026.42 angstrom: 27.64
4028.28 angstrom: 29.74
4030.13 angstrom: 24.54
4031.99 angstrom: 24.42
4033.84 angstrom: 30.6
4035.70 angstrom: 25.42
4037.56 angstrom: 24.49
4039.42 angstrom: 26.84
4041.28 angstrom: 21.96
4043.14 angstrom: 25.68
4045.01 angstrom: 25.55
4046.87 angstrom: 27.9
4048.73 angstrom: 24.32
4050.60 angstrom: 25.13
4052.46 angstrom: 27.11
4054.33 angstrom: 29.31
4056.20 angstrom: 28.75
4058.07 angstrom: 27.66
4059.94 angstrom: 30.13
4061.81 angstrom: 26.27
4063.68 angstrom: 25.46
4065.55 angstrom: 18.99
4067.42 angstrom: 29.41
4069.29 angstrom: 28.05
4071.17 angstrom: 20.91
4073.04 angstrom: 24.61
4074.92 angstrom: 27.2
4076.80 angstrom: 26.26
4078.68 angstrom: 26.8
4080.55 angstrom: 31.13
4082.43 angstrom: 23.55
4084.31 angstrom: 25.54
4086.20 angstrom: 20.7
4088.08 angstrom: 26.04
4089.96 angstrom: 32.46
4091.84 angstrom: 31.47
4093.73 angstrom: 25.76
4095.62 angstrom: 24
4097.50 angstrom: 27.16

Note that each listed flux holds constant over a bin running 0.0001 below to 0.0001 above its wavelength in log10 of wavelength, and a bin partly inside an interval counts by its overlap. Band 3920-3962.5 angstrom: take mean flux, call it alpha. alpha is 28.5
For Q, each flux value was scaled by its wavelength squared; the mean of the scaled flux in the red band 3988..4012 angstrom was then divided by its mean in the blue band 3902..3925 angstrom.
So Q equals 0.93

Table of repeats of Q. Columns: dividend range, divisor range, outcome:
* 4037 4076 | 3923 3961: 0.96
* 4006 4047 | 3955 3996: 0.97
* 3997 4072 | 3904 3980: 0.96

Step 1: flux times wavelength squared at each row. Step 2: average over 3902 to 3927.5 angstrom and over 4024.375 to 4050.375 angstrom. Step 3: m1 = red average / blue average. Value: 0.94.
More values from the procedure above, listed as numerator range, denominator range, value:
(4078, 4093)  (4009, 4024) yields 1.11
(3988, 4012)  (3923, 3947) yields 0.94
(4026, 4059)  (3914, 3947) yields 0.97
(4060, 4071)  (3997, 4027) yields 1.00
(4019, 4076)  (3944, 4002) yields 0.98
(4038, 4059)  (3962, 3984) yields 0.98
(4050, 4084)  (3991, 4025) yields 1.04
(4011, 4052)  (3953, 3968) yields 0.96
